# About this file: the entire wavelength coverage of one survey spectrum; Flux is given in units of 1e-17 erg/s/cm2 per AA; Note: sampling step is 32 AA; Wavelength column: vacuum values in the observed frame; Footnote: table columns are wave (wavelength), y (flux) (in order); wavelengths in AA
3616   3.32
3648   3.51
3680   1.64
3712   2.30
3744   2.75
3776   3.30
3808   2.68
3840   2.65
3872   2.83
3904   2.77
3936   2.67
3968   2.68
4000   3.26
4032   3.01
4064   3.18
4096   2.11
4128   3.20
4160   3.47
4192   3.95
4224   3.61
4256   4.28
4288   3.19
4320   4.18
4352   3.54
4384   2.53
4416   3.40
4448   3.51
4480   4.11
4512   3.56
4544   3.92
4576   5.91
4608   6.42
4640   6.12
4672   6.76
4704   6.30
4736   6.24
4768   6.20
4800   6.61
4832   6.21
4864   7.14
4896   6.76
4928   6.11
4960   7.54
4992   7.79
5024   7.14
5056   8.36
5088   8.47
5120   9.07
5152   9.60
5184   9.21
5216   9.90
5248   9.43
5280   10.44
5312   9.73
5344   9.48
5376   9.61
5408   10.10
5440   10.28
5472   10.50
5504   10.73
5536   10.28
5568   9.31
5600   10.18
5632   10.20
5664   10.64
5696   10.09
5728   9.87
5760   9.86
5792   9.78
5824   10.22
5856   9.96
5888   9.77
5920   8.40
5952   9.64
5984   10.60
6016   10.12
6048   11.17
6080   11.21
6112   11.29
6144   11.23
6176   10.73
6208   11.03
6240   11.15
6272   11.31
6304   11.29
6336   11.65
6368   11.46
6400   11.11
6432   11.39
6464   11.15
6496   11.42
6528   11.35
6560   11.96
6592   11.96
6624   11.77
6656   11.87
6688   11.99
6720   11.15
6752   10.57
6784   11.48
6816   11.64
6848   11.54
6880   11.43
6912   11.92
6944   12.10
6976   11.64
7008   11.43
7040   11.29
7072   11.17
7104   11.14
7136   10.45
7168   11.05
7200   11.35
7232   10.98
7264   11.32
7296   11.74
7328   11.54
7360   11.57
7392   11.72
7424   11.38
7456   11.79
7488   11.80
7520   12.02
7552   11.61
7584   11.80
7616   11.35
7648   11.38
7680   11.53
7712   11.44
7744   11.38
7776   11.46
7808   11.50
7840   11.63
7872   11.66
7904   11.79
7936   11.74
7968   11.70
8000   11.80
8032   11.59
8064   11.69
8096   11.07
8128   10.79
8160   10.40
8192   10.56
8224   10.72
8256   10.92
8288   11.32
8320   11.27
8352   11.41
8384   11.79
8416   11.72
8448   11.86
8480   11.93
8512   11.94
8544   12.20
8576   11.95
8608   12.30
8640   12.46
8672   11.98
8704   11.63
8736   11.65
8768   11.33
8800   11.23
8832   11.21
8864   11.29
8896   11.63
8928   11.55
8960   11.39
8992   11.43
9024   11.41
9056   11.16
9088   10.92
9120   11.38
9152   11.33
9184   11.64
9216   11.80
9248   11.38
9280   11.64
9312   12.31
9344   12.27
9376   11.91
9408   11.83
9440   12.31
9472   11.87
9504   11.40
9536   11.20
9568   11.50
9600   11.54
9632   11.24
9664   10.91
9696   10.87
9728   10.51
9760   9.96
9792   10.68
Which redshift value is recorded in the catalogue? 0.143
